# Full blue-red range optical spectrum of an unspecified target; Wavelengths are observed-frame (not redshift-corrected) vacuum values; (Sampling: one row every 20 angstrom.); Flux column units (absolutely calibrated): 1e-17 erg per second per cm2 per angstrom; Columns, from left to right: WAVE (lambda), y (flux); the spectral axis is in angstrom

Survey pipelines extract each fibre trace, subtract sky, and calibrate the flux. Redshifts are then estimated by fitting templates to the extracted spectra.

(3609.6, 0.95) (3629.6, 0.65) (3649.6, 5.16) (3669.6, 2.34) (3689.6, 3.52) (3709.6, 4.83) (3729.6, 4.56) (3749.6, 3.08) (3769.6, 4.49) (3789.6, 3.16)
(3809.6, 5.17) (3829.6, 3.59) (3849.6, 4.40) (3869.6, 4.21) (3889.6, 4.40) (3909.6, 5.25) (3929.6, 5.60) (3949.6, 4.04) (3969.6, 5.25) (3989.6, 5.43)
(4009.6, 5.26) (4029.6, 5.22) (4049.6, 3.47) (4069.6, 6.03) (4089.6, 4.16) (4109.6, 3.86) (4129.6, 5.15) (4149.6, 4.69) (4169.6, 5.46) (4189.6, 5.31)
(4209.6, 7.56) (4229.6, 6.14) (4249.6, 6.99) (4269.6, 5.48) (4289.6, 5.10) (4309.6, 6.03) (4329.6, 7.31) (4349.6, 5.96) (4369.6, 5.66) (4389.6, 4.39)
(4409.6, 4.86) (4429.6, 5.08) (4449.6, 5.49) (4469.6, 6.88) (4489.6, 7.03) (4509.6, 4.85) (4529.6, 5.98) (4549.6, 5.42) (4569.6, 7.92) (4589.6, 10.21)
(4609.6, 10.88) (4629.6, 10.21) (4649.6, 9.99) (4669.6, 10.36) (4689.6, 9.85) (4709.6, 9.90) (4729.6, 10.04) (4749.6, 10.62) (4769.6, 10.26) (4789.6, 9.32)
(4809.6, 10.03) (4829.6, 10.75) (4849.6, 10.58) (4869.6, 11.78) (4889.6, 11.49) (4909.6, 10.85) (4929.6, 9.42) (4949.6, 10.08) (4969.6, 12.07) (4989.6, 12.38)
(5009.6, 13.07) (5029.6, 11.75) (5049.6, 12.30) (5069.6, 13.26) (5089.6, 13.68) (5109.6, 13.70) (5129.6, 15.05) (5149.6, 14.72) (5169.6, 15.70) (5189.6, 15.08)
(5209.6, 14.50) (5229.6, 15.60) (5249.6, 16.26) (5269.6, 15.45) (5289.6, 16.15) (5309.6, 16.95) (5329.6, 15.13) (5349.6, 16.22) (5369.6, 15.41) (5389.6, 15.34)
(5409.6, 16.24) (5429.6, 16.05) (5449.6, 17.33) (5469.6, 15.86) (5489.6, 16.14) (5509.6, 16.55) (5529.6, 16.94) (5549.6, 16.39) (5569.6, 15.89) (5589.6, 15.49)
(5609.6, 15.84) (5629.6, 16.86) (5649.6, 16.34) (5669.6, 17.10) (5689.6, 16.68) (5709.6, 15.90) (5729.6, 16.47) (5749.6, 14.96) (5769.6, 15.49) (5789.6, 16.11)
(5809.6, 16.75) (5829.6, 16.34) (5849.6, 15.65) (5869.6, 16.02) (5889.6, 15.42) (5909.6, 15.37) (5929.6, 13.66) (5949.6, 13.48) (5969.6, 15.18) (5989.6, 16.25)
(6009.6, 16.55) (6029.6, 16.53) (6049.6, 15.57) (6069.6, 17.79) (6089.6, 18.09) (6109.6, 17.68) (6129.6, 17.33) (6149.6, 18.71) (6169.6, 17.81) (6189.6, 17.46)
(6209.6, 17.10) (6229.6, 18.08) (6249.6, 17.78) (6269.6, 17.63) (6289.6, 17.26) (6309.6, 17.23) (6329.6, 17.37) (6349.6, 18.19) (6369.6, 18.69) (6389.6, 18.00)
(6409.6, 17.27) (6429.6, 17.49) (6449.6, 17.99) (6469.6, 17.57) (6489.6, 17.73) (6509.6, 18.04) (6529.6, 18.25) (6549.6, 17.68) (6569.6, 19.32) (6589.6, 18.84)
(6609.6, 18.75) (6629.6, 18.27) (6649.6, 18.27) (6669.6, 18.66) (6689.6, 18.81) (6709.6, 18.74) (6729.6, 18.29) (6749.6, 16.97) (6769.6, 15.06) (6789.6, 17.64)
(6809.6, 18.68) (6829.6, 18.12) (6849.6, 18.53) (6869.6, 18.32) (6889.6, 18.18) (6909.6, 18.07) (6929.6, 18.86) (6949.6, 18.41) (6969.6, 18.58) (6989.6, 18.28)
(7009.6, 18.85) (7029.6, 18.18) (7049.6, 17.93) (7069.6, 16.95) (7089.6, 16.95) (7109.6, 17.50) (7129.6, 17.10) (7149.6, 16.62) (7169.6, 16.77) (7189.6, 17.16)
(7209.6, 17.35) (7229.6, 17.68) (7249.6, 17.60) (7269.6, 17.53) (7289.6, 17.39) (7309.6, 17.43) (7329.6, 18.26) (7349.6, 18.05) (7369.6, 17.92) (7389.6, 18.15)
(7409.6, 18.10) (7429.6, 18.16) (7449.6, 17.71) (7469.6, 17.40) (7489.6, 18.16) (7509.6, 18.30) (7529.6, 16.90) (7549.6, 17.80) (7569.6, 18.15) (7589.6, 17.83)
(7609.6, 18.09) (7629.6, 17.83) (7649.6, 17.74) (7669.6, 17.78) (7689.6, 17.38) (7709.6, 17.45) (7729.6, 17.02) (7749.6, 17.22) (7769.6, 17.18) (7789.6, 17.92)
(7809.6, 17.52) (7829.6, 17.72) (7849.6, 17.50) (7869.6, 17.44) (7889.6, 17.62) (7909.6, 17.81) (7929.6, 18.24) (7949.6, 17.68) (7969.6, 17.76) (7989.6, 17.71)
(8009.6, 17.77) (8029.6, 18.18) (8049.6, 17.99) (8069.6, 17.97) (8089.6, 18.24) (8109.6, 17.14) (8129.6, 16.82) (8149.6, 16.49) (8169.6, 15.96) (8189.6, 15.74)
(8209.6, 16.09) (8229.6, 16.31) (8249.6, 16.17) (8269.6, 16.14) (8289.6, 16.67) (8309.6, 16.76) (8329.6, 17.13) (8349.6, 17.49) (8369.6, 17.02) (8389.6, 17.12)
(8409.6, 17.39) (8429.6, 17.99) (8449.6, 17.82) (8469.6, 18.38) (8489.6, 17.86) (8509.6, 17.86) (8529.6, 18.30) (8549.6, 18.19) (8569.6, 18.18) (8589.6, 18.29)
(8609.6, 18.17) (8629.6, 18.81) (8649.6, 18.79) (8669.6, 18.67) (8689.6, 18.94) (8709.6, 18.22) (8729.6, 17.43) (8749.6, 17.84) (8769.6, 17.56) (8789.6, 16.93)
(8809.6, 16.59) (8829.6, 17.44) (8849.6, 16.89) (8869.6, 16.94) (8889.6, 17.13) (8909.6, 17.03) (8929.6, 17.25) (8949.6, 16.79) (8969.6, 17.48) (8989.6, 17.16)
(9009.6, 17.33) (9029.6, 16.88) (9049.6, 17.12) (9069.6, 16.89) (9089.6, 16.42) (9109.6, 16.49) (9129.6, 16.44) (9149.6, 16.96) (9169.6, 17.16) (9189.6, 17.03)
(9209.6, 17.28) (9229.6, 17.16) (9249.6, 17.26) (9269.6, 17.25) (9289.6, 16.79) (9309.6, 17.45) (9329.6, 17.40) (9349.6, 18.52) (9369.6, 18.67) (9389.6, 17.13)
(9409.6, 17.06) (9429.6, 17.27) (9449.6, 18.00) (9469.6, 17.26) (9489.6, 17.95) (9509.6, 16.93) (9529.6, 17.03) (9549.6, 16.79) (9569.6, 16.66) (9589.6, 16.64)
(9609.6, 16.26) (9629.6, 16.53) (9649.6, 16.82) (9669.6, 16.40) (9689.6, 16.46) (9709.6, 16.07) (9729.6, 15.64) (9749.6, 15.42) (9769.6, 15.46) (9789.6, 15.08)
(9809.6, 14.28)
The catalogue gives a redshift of 0.148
